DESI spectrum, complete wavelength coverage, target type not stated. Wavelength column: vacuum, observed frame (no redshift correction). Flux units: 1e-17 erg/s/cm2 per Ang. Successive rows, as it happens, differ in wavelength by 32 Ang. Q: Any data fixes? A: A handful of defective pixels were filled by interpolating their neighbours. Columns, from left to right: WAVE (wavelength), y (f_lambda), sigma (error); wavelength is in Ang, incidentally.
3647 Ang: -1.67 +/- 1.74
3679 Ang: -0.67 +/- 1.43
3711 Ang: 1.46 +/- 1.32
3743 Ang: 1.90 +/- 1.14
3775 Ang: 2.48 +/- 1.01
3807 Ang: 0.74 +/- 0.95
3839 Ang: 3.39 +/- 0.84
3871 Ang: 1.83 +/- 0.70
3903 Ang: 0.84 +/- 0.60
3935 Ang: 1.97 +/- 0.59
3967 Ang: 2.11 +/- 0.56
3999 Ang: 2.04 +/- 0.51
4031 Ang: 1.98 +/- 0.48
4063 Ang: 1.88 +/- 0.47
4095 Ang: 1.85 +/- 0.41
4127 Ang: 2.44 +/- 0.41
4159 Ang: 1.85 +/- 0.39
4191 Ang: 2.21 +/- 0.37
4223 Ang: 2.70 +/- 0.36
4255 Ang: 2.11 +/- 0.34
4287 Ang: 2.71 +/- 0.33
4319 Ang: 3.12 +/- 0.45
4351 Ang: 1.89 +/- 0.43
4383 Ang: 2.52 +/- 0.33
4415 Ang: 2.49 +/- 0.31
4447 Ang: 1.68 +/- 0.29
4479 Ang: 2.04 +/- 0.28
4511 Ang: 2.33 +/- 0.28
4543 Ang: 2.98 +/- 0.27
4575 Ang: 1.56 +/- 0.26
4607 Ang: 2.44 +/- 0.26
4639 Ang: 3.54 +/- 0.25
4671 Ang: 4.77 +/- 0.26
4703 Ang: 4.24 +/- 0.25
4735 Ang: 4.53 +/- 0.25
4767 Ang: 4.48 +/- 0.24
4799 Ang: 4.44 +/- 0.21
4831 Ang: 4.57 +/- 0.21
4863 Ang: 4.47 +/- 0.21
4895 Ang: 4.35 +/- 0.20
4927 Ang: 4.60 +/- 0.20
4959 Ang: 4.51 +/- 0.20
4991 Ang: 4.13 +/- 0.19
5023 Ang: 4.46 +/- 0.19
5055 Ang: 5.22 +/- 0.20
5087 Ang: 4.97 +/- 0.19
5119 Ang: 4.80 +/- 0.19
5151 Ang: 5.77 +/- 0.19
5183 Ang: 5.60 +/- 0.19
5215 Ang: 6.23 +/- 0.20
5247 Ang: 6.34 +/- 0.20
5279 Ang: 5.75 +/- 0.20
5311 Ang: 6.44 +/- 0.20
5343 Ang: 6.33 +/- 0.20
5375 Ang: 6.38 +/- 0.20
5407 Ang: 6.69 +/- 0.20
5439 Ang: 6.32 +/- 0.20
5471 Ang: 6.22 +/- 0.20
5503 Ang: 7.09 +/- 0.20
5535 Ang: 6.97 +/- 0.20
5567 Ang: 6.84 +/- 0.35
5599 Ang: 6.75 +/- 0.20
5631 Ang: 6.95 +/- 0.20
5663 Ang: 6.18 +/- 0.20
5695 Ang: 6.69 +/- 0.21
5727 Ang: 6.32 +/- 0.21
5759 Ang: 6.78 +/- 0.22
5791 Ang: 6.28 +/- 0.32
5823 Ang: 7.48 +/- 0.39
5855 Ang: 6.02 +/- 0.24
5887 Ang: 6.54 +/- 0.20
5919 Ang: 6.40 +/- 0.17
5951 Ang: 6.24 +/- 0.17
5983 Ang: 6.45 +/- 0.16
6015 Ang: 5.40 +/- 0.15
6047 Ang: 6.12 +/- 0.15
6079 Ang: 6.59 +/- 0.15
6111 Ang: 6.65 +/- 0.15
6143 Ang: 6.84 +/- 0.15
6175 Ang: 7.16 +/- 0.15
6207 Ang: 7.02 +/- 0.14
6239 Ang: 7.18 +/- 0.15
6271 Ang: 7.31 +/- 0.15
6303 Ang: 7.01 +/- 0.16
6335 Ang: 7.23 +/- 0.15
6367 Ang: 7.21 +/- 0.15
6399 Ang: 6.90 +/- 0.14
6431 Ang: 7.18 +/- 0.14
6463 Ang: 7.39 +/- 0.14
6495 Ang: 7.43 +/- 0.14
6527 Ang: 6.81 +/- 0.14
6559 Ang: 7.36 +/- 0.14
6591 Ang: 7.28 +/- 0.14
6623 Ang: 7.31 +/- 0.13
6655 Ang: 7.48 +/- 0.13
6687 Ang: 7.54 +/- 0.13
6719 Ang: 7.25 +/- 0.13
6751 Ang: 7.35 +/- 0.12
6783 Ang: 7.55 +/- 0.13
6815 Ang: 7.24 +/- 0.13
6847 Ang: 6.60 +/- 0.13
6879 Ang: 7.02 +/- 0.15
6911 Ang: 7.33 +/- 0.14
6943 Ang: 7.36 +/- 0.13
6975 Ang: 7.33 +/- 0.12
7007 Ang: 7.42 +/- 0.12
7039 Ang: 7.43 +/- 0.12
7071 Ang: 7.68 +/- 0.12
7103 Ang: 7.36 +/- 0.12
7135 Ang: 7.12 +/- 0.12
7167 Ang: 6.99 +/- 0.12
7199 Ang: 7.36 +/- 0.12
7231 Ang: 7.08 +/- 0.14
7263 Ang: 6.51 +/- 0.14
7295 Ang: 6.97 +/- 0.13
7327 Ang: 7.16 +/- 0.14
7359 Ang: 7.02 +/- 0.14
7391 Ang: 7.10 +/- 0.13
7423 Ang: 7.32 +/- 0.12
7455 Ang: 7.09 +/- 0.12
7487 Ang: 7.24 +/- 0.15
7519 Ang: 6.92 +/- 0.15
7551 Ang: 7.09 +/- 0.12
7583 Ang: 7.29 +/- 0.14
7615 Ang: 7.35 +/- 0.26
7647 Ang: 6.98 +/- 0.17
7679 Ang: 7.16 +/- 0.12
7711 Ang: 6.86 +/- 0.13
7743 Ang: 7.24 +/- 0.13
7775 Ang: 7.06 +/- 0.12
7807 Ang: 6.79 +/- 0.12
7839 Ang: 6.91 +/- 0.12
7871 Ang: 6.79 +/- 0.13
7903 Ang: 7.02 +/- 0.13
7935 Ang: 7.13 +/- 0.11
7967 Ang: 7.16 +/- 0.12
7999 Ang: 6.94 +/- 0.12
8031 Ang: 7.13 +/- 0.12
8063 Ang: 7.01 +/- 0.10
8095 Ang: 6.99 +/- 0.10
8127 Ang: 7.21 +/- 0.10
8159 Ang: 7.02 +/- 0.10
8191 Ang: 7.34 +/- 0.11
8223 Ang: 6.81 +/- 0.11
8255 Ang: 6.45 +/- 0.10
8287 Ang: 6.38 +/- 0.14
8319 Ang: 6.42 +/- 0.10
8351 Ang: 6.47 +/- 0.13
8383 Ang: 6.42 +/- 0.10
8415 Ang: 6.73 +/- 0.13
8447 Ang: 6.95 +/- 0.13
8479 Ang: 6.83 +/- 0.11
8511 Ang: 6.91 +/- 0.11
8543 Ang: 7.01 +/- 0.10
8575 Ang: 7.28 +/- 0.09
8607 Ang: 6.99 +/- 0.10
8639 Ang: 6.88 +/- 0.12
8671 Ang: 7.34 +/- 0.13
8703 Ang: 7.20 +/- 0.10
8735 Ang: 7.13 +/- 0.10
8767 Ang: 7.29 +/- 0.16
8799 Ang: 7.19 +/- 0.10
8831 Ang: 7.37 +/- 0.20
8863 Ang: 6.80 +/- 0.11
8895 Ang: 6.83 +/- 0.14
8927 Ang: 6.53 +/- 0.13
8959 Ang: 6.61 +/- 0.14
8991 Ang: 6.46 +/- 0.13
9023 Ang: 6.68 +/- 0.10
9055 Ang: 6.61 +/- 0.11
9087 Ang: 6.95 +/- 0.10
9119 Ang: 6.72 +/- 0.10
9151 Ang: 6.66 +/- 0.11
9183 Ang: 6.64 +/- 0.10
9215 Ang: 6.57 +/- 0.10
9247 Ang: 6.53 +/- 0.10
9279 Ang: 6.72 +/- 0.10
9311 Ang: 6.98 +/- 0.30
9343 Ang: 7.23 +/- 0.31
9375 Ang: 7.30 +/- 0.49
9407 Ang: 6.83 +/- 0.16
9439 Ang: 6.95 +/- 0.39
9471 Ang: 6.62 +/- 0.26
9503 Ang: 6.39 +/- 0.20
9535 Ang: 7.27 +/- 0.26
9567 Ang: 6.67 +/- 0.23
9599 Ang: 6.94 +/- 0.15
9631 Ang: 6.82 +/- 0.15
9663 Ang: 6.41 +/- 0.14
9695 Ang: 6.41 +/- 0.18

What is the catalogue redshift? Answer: 0.16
